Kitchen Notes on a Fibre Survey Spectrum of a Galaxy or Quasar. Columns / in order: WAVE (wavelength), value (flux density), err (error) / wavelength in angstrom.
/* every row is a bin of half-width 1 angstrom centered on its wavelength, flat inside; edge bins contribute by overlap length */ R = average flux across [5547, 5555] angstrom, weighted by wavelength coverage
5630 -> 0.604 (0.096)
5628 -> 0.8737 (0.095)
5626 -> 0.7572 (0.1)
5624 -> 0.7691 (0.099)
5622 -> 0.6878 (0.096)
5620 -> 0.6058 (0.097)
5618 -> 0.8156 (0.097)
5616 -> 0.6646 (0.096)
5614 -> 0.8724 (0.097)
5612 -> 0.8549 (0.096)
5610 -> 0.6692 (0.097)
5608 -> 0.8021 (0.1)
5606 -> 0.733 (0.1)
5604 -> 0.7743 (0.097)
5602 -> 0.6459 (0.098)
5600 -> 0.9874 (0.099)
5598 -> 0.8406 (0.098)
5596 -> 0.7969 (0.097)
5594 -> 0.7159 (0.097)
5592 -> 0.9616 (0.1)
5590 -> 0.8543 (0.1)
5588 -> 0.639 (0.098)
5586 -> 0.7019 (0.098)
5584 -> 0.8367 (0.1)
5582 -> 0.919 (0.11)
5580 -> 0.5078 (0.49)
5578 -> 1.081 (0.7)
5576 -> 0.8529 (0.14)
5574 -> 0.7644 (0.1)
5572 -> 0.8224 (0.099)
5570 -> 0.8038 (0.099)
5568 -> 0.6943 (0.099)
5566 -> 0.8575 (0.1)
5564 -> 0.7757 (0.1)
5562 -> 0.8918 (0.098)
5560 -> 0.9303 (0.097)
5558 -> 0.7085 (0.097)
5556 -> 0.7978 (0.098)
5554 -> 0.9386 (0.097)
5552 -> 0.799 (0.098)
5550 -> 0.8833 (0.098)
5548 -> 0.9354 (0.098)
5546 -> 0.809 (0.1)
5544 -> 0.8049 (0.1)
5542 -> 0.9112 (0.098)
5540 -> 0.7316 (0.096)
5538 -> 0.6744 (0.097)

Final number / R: 0.889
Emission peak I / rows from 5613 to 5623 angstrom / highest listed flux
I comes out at 0.8724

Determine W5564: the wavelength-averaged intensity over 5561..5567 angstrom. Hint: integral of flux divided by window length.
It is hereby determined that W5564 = 0.842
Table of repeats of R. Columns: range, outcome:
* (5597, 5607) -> 0.796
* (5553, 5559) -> 0.815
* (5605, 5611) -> 0.735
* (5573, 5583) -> 0.825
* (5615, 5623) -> 0.693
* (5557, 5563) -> 0.844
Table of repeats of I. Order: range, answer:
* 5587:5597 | 0.9616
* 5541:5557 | 0.9386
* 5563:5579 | 1.081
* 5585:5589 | 0.7019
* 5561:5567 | 0.8918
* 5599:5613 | 0.9874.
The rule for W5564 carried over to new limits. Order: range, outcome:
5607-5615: 0.8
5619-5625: 0.688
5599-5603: 0.817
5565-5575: 0.788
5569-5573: 0.813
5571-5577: 0.813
